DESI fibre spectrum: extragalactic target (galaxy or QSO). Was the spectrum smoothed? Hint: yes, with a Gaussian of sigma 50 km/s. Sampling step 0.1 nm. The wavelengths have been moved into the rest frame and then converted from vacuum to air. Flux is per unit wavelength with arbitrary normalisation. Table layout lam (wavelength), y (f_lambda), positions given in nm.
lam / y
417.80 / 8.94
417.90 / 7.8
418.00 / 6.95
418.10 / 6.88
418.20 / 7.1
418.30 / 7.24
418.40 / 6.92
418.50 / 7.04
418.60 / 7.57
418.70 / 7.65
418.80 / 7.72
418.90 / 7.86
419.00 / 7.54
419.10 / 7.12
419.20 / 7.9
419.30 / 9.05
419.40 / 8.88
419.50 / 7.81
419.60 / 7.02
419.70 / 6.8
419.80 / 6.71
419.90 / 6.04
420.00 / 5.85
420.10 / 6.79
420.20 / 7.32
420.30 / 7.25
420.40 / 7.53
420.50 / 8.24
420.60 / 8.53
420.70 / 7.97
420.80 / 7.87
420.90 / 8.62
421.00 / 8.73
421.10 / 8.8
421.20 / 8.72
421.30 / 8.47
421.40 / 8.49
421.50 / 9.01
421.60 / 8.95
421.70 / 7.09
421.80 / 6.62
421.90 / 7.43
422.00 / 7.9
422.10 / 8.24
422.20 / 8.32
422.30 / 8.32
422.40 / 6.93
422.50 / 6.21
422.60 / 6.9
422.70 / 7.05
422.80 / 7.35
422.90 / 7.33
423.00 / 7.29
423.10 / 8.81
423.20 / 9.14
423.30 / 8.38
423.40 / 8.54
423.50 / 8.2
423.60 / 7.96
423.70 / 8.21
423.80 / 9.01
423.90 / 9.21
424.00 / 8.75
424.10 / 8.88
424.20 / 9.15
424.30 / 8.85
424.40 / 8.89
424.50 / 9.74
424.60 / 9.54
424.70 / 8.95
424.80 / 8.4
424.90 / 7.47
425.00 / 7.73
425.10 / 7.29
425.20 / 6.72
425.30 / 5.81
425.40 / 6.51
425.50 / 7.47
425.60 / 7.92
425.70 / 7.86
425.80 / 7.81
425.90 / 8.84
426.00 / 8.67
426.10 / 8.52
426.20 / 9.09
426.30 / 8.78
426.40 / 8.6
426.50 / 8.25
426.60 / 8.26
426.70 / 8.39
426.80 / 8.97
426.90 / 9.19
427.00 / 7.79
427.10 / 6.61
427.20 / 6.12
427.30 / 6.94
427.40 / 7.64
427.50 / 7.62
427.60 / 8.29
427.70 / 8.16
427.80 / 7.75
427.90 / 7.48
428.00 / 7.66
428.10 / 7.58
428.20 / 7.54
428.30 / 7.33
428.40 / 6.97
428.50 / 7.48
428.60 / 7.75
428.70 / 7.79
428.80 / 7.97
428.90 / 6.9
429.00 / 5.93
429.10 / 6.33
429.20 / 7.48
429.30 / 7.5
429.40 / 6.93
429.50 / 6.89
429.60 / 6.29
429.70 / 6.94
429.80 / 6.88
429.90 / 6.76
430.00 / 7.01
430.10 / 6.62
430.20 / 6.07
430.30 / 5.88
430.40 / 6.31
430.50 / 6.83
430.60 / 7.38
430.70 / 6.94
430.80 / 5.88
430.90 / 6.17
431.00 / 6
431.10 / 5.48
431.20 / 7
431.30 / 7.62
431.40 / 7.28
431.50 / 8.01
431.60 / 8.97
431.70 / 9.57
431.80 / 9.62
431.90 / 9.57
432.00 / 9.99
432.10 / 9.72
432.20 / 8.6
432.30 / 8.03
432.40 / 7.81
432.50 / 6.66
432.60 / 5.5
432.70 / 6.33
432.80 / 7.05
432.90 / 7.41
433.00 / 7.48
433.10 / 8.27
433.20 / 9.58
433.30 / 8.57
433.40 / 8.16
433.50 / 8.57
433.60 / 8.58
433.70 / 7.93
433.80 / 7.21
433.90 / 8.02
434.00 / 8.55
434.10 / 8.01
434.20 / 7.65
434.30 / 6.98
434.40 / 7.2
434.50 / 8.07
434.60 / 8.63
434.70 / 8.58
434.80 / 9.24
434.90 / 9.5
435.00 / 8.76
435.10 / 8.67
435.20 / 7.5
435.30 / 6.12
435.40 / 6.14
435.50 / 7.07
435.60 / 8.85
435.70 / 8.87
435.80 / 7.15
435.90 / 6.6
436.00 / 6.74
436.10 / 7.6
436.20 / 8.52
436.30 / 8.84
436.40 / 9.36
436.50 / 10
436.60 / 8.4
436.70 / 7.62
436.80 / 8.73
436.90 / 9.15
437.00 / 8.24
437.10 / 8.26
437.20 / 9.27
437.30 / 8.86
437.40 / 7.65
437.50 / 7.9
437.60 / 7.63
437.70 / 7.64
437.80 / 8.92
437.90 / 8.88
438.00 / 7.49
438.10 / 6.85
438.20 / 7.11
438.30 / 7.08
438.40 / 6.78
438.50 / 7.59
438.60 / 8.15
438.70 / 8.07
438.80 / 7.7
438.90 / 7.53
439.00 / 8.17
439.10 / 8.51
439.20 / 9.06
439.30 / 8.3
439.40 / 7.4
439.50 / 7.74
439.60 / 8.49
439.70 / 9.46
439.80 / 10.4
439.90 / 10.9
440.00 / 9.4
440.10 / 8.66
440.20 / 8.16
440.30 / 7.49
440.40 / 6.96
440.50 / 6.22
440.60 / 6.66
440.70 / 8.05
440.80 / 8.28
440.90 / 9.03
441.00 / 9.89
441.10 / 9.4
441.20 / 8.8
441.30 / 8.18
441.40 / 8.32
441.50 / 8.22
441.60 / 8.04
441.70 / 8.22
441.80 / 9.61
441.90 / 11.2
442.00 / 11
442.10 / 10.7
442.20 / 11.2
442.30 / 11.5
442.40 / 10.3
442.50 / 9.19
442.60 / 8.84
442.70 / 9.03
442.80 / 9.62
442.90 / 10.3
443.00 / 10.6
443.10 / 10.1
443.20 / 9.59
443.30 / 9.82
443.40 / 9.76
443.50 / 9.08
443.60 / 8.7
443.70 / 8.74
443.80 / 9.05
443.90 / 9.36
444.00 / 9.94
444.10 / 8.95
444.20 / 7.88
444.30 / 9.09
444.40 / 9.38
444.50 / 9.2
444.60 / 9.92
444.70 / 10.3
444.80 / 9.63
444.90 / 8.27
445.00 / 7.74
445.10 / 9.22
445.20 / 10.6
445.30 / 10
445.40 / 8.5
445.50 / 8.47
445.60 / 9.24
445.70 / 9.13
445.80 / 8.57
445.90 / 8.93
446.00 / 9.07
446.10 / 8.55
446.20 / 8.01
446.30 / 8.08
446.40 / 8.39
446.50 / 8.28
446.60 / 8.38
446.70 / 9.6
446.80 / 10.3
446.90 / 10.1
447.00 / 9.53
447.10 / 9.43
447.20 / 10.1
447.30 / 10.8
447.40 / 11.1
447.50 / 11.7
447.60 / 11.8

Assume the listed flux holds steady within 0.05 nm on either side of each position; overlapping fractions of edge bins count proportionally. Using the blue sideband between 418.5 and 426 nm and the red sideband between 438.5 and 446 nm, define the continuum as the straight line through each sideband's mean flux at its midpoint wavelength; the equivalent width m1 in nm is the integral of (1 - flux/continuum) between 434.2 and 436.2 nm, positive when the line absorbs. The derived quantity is 0.19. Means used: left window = 7.92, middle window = 7.82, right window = 9.02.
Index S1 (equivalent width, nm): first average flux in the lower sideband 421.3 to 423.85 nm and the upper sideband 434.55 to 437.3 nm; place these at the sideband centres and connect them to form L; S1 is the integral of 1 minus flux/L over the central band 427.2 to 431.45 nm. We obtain 0.560 nm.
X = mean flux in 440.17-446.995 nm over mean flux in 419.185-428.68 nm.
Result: 1.15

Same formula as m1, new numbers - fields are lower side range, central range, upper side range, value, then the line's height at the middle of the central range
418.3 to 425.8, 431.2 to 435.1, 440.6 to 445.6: 0.21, 8.65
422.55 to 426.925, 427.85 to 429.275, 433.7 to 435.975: 0.14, 8.1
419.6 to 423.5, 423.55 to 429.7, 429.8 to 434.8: -0.13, 7.7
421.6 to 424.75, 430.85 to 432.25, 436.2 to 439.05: 0.01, 8.16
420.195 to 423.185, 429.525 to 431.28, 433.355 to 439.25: 0.32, 7.99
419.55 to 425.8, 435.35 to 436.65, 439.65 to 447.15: 0.10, 8.71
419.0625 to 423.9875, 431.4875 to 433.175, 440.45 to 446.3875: 0.07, 8.51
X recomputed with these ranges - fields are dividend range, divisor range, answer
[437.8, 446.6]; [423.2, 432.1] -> 1.14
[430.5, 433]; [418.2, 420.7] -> 1.02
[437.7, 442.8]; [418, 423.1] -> 1.13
